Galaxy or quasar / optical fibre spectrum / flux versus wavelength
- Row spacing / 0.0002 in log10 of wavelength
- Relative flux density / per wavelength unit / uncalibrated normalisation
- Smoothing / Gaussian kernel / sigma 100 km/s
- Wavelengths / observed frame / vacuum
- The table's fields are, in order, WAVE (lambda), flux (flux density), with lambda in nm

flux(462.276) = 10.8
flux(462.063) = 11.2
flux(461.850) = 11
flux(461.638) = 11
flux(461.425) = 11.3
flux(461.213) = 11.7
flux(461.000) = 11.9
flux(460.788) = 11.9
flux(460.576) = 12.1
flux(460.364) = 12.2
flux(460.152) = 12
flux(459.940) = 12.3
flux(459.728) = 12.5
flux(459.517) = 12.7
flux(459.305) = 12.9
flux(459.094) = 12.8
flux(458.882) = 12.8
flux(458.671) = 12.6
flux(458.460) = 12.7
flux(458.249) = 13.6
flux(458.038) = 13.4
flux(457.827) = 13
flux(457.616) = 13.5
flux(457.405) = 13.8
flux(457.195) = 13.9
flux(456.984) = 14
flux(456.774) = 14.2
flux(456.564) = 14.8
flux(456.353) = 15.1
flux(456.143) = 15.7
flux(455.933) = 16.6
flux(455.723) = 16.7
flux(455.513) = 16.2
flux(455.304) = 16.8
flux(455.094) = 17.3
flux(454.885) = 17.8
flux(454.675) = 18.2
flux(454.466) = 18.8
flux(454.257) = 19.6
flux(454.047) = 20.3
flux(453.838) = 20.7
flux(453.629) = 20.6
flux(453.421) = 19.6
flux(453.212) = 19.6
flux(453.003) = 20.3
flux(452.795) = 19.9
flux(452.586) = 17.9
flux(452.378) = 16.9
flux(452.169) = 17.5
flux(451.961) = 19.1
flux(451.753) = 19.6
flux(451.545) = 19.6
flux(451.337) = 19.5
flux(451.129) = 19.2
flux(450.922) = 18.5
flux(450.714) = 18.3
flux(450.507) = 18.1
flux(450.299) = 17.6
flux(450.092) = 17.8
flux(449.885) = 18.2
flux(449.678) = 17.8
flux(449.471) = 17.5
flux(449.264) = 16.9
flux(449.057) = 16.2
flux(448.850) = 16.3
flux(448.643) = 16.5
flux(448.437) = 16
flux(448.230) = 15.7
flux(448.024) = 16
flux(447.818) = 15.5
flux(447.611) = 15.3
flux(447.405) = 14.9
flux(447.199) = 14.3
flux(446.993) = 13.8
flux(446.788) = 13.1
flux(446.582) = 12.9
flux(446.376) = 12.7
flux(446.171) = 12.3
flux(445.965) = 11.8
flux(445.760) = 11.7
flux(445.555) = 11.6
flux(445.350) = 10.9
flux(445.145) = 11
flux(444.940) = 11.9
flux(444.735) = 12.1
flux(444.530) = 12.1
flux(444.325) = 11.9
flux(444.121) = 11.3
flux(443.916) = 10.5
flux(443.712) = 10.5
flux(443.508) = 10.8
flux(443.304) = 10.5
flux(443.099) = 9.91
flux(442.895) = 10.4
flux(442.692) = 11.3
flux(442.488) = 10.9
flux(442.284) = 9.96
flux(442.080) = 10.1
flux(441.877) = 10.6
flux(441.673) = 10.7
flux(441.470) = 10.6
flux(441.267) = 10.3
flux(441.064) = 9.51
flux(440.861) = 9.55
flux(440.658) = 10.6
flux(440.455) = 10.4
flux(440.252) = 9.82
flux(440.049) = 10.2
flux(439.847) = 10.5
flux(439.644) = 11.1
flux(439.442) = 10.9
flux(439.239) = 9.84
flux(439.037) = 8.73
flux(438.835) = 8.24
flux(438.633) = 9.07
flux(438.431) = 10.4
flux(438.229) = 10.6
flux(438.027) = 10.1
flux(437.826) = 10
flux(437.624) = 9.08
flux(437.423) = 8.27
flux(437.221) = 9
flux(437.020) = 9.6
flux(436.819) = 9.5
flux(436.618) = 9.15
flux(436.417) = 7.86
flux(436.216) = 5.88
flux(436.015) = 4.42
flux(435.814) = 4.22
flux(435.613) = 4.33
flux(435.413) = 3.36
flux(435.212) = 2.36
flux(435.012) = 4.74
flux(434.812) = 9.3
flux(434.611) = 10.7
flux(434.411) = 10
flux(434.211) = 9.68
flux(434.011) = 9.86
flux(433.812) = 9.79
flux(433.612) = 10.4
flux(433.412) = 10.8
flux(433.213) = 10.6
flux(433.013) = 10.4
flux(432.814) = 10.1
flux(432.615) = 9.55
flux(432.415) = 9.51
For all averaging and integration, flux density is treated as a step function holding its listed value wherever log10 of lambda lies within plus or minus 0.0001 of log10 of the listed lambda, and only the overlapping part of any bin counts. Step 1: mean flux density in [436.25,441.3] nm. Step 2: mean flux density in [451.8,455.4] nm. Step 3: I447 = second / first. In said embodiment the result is 1.96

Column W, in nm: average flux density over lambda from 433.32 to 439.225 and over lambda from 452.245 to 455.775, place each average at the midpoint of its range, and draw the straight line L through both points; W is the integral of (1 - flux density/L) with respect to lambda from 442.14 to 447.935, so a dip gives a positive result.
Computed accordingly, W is 0.63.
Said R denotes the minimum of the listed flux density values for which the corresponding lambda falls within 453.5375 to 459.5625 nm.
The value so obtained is 12.6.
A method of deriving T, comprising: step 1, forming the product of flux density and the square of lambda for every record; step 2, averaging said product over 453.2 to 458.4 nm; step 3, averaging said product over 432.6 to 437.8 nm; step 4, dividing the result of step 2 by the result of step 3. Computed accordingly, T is 2.20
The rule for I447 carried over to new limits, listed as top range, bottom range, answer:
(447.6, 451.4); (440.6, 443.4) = 1.66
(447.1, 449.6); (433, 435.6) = 1.90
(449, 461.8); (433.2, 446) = 1.66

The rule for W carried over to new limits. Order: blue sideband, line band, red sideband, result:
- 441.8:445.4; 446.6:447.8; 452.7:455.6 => -0.05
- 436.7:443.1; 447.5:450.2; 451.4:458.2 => -0.43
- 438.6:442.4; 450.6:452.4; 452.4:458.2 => -0.43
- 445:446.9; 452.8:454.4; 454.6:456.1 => -0.40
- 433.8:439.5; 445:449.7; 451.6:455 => 0.31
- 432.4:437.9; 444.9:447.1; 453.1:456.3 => 0.26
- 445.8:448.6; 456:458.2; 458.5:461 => -0.24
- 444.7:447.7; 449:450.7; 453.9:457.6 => -0.42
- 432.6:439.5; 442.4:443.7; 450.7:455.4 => 0.22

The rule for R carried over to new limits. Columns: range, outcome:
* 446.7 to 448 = 13.1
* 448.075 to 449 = 15.7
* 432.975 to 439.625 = 2.36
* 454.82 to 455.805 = 16.2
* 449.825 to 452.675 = 16.9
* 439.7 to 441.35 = 9.51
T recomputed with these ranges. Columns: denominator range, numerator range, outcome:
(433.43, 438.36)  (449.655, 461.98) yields 2.14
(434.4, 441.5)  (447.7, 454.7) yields 2.24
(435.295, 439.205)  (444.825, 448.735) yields 1.77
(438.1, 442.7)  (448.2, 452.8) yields 1.84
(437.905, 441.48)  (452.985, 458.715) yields 1.76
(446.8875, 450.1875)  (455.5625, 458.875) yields 0.91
